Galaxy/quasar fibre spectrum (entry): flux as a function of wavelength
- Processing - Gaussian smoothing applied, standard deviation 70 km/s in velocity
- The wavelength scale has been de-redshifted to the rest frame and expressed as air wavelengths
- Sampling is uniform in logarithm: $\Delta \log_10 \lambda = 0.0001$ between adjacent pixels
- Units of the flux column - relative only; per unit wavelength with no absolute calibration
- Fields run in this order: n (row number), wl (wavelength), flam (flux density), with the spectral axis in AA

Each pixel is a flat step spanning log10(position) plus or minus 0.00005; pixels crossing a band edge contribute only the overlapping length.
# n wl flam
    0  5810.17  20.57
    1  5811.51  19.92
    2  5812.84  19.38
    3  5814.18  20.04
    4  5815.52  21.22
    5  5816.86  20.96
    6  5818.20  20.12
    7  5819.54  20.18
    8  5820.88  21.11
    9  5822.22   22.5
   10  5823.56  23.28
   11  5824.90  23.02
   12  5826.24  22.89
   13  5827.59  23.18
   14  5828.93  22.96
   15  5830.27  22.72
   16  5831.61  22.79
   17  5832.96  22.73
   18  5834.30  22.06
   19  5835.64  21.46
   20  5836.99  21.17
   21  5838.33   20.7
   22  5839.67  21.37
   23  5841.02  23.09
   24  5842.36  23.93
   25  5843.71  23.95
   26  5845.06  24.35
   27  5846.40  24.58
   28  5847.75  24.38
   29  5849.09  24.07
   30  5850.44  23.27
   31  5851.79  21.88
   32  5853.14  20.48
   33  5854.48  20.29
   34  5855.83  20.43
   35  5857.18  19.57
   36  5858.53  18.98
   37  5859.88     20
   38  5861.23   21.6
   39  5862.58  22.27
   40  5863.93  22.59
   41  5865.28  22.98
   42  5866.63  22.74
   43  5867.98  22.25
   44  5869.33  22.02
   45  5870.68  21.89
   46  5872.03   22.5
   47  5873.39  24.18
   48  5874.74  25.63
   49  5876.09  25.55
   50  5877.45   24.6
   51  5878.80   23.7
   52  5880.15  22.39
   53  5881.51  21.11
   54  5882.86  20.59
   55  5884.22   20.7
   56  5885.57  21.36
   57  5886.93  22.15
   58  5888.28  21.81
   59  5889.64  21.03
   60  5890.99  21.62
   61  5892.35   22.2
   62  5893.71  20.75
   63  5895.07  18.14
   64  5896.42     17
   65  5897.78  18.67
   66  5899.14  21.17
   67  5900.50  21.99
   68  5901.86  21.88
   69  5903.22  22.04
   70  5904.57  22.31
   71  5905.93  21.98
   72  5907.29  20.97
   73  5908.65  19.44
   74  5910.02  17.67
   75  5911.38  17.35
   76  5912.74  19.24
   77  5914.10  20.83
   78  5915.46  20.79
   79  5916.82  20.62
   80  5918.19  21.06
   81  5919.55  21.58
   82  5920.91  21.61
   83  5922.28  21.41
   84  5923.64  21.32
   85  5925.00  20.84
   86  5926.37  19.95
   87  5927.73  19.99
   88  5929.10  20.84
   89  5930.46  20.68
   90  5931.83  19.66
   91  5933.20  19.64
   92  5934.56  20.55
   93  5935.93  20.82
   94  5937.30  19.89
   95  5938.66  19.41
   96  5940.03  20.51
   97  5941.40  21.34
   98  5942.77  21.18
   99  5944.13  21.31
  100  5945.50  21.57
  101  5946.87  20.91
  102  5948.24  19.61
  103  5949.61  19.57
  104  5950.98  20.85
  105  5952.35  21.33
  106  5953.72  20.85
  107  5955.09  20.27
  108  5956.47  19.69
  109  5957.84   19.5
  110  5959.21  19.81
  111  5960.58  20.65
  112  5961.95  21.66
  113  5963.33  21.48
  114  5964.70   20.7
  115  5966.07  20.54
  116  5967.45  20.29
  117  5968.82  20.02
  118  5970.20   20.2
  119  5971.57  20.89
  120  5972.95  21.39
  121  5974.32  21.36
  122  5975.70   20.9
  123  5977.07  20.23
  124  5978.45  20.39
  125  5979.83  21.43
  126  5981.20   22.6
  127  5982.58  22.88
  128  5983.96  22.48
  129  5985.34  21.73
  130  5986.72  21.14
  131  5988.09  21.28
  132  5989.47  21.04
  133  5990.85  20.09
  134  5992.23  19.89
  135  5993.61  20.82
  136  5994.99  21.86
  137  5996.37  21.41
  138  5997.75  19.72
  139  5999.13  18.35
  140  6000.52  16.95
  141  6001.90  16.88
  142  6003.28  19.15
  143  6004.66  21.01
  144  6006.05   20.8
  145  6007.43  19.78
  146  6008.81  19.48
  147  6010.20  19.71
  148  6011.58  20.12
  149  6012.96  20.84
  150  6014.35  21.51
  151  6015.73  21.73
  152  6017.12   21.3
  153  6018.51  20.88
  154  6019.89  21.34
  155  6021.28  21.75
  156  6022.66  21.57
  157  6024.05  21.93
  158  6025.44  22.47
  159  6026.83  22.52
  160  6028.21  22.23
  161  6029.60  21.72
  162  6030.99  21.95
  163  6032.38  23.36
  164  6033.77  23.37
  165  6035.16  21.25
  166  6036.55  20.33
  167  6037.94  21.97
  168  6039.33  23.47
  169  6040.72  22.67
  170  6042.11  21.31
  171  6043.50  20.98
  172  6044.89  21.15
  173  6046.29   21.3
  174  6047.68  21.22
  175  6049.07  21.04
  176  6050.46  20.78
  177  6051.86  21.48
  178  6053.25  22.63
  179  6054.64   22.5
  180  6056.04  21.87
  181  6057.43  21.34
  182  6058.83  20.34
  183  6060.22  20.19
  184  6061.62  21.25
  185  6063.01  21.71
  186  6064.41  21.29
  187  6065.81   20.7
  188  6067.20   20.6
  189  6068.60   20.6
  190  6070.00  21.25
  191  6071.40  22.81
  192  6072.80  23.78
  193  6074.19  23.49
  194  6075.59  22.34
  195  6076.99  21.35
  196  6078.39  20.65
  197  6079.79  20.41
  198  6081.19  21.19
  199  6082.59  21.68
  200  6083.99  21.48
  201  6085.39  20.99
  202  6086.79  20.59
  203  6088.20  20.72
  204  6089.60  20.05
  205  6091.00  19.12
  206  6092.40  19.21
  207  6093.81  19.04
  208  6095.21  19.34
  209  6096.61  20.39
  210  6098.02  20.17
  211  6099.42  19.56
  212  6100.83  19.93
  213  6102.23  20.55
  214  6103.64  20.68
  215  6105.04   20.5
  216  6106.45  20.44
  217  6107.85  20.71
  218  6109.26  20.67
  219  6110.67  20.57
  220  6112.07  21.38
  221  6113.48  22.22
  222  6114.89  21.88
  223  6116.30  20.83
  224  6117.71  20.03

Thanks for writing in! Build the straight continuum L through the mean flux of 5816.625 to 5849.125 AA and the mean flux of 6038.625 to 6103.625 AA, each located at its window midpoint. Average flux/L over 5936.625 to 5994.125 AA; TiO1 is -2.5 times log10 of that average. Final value 0.047 mag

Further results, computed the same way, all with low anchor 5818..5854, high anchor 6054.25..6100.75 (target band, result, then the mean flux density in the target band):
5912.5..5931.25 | 0.060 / 20.8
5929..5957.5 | 0.070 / 20.5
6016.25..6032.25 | -0.027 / 21.8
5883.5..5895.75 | 0.056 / 21.1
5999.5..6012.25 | 0.114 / 19.3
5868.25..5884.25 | -0.033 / 23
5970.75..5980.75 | 0.032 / 21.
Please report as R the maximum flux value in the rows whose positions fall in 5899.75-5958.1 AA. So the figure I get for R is 22.31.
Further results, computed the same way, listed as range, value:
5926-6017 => 22.88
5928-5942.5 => 21.34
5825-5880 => 25.63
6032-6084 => 23.78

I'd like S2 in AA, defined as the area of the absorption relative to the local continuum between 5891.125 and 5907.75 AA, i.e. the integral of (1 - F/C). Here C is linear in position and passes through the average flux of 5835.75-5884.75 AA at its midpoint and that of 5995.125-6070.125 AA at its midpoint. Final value 1.0 AA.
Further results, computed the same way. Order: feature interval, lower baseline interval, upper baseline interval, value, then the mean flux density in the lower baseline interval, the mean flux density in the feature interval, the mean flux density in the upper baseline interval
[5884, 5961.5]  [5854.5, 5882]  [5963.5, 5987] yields 4.1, 22.3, 20.6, 21.1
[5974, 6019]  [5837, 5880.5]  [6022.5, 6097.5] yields 2.4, 22.6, 20.6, 21.4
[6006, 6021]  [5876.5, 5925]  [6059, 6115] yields 0.1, 21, 20.7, 20.9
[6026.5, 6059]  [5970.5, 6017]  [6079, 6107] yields -2.1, 20.6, 21.8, 20.3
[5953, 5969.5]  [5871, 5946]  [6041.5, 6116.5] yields 0.5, 21.1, 20.5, 21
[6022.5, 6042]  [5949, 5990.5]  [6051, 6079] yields -0.8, 20.9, 22.2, 21.6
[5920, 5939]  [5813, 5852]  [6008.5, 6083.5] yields 1.3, 22.4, 20.5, 21.5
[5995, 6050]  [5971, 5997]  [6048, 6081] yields 0.8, 21.3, 21.1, 21.5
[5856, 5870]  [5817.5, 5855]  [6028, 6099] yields 0.5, 22.5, 21.5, 21.3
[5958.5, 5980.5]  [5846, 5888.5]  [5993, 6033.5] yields 0.5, 22.3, 20.7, 20.8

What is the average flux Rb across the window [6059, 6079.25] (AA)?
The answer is 21.5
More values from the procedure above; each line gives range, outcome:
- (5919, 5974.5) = 20.6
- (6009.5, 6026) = 21.2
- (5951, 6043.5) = 21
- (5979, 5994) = 21.4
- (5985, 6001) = 20.4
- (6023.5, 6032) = 22.2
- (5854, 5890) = 22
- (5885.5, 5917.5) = 20.5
